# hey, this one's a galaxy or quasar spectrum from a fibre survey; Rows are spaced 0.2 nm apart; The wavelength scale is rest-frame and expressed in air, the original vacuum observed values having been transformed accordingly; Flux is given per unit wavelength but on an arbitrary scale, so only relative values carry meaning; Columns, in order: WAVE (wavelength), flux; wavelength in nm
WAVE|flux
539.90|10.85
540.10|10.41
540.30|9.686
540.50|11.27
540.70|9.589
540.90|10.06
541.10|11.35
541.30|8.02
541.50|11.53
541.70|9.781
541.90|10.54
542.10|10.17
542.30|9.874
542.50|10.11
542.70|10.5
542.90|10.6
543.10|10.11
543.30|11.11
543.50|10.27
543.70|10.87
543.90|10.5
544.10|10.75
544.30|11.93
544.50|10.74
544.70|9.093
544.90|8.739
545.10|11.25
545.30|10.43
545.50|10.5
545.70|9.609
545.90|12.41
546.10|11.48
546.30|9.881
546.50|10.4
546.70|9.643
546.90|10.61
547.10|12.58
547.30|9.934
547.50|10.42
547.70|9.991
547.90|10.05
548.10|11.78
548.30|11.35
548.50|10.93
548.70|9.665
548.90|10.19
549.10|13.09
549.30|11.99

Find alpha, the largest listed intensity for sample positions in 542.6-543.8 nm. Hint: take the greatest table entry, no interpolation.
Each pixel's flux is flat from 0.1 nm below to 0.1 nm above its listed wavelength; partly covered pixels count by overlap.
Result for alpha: 11.11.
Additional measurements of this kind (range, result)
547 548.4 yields 12.58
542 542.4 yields 10.17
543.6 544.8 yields 11.93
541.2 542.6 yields 11.53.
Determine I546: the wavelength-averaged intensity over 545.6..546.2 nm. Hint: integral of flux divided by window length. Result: 11.2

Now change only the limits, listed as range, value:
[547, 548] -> 10.6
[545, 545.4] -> 10.8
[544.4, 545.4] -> 10.1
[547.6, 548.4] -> 10.8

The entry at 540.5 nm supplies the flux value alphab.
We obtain 11.27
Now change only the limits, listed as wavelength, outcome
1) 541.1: 11.35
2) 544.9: 8.739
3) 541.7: 9.781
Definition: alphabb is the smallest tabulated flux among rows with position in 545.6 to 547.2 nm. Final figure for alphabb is 9.609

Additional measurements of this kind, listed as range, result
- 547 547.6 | 9.934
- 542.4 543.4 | 10.11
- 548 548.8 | 9.665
